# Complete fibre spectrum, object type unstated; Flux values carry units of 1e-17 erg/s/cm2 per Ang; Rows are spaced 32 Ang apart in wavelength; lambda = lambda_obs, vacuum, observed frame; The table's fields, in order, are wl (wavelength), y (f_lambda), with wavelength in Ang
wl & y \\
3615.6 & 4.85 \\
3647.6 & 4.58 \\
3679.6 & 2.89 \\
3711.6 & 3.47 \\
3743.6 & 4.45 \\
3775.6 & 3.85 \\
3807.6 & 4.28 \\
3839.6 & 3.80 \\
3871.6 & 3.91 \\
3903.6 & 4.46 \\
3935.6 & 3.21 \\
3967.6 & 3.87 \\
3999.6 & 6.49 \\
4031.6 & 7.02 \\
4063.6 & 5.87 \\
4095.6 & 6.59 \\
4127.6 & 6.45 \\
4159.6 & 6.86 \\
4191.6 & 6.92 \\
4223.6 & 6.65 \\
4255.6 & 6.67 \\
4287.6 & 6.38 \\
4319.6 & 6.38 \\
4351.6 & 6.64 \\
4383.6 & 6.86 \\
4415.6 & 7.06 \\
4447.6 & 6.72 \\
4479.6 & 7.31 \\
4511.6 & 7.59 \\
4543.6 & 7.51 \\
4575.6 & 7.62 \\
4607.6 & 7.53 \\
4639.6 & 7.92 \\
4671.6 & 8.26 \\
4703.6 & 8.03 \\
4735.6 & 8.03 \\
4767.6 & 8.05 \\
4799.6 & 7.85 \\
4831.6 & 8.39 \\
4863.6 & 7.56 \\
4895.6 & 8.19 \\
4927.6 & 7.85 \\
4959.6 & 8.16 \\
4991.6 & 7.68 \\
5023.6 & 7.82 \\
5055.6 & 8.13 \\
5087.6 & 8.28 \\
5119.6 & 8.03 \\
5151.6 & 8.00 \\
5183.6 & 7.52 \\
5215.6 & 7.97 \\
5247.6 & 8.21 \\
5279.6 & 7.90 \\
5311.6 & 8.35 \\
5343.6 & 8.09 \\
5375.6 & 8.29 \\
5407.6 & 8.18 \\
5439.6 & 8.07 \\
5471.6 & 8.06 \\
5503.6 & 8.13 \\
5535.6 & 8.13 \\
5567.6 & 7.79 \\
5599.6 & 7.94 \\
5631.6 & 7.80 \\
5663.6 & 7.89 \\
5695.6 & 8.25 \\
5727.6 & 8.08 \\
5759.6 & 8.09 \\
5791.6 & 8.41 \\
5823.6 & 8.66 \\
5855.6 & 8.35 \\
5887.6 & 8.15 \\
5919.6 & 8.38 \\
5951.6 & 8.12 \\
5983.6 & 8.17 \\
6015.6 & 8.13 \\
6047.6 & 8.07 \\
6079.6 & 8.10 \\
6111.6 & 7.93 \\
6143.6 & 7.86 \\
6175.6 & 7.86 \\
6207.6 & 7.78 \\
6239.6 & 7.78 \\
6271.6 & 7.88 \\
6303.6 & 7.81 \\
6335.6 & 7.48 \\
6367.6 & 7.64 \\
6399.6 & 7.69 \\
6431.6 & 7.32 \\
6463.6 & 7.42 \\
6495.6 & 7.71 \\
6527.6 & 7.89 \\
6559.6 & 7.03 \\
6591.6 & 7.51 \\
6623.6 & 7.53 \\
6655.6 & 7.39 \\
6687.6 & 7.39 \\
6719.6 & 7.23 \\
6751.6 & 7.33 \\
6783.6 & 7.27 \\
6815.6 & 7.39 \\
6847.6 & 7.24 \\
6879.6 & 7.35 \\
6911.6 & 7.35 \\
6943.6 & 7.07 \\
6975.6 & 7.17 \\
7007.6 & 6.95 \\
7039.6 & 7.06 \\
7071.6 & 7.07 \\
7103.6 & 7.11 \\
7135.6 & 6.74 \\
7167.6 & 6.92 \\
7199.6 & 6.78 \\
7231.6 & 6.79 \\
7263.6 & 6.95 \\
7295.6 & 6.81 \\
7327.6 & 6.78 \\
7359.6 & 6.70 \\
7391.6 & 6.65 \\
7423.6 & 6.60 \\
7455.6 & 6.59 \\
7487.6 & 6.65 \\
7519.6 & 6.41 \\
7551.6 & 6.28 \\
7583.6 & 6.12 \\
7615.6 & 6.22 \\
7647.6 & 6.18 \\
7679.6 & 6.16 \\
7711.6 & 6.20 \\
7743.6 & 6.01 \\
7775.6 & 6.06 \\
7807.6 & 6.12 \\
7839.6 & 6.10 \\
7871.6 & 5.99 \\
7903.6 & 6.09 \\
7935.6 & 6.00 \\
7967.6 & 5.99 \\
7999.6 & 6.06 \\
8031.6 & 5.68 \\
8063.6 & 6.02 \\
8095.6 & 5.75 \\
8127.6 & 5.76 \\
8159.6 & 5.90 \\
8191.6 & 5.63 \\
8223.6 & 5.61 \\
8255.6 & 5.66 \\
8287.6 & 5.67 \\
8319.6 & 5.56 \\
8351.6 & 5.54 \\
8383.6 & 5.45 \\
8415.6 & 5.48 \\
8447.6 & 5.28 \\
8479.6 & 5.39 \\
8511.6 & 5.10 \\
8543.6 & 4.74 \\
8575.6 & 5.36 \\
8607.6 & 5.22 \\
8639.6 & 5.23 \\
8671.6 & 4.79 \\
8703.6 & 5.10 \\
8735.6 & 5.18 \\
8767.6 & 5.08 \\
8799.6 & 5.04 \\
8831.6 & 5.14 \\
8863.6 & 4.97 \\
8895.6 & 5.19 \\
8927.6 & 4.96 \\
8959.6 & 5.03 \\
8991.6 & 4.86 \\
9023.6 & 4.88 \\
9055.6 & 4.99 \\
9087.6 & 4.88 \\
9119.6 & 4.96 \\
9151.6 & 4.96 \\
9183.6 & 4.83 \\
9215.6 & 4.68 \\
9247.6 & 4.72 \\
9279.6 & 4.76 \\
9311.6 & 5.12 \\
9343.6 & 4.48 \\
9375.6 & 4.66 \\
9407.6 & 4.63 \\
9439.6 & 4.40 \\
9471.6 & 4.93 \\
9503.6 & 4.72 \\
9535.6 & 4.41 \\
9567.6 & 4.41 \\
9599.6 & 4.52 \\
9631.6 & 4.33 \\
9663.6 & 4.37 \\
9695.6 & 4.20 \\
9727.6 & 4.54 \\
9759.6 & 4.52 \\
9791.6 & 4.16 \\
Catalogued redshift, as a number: 0.00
